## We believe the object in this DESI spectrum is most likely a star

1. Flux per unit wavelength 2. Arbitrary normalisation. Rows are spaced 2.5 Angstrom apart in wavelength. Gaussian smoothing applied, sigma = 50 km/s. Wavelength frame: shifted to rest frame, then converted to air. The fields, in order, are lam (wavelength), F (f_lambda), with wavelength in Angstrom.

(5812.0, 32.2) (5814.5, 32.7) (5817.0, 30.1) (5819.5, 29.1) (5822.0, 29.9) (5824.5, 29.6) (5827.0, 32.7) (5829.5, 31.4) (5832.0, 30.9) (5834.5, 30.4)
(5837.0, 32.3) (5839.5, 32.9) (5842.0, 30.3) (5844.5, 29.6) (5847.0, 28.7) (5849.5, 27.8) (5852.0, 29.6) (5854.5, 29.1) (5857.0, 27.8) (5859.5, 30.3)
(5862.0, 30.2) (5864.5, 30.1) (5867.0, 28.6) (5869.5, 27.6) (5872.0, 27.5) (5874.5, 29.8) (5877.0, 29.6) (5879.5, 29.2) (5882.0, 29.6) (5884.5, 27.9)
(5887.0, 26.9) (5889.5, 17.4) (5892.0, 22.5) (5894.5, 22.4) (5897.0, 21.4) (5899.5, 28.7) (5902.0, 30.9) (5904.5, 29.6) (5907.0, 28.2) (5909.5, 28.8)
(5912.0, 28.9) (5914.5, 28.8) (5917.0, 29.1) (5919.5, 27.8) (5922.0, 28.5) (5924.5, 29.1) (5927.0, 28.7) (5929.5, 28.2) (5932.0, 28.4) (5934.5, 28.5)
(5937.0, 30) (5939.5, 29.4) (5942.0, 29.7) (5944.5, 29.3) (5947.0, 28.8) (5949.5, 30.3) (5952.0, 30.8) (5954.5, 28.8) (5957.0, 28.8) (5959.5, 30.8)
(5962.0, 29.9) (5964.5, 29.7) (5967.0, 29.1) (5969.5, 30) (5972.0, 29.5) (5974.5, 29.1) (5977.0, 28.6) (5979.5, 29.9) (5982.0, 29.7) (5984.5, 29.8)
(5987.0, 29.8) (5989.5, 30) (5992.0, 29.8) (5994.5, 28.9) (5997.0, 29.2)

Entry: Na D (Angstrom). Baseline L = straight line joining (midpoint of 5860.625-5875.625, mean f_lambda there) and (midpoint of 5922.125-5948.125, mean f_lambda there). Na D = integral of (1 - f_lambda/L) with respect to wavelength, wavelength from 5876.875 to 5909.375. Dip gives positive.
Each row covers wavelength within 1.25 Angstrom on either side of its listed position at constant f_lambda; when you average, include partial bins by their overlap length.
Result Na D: 2.8 Angstrom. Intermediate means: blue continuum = 29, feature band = 26.5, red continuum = 29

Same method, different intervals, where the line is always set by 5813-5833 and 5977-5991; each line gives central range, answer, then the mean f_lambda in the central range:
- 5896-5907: 0.88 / 27.9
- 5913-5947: 1.37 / 28.9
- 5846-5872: 1.41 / 28.9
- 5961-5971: 0.06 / 29.7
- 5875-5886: 0.49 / 29.1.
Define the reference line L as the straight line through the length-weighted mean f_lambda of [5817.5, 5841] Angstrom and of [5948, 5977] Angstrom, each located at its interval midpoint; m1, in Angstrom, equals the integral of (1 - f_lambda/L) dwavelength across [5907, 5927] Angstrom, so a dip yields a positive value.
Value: 0.9 Angstrom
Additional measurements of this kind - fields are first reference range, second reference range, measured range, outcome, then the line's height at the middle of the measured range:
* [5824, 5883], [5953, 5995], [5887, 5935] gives 4.2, 29.7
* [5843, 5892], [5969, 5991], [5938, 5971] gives -0.4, 29.3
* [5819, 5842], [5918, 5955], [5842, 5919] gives 5.6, 30.1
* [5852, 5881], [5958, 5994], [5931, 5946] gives 0.1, 29.5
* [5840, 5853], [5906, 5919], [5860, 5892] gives 1.5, 29.1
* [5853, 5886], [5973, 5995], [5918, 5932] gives 0.4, 29.3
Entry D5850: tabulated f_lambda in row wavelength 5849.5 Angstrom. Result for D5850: 27.8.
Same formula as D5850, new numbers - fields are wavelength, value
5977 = 28.6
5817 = 30.1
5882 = 29.6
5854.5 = 29.1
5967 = 29.1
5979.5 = 29.9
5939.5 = 29.4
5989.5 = 30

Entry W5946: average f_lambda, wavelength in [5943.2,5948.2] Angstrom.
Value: 29.1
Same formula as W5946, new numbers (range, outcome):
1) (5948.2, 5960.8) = 29.9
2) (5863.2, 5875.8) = 28.7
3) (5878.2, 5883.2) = 29.4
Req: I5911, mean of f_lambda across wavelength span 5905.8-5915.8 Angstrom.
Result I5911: 28.7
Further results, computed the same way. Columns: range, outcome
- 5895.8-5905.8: 27.7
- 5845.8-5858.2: 28.6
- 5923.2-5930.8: 28.7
